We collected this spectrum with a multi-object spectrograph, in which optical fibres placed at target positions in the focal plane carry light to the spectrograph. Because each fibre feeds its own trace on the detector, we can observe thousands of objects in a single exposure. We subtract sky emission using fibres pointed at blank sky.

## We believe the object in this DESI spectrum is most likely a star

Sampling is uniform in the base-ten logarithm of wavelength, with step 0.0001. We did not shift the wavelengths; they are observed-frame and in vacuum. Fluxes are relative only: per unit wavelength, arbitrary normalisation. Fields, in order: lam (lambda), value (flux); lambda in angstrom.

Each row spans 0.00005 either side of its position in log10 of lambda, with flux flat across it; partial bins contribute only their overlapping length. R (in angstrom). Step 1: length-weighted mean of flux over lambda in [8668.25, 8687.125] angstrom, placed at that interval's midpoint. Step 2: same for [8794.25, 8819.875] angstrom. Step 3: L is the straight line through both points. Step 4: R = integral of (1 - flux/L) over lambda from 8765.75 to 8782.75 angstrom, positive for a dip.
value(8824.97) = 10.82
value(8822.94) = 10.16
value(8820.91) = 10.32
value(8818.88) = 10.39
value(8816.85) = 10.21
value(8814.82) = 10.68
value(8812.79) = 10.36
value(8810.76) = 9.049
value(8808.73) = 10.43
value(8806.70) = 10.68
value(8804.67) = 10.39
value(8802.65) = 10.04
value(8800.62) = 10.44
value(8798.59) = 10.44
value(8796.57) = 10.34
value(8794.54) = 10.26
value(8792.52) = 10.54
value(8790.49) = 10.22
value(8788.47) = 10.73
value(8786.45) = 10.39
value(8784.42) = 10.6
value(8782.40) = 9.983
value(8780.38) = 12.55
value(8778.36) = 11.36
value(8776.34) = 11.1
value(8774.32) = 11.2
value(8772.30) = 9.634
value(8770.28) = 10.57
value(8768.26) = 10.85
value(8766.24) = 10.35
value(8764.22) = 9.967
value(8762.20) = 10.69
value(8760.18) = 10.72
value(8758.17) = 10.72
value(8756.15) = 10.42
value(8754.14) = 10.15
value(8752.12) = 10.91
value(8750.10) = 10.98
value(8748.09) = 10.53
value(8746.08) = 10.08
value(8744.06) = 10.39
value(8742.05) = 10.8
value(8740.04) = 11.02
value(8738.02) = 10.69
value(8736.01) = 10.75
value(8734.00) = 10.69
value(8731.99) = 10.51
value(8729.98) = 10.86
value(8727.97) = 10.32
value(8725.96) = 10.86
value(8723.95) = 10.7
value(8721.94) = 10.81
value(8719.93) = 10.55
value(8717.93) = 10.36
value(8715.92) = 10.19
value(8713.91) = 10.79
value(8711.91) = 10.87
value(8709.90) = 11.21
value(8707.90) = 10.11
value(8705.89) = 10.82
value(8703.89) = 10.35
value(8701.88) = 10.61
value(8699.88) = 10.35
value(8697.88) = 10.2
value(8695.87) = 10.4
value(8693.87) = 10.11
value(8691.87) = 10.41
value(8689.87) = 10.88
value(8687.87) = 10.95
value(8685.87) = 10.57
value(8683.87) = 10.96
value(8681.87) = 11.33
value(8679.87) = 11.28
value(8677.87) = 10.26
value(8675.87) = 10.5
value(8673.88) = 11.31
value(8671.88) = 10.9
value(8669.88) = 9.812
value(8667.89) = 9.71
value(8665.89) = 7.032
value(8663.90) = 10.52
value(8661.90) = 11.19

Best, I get -0.8 angstrom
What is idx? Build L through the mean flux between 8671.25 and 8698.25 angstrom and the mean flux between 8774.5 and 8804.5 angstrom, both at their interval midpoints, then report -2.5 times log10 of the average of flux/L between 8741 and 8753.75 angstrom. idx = 0.01 mag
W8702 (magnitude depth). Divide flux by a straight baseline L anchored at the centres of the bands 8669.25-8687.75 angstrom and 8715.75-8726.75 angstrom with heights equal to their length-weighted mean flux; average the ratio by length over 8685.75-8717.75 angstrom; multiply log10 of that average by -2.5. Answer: 0.01 mag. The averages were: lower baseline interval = 10.8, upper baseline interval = 10.6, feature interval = 10.5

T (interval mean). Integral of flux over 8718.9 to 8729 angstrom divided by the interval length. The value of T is 10.7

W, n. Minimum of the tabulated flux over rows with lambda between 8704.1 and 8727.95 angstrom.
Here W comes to 10.11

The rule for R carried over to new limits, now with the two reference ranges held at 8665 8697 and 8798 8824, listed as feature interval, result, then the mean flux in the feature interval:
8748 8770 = -0.5 angstrom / 10.6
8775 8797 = -1.0 angstrom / 10.8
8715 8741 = -0.7 angstrom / 10.6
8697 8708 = 0.0 angstrom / 10.4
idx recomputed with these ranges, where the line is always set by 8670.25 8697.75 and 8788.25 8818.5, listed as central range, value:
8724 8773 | -0.01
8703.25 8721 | 0.00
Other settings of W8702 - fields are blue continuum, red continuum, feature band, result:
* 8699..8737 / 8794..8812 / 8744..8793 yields -0.03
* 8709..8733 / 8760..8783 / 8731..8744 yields 0.00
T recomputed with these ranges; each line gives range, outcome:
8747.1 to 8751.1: 10.8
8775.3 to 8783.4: 11.3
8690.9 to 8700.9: 10.3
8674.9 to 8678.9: 10.4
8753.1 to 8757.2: 10.3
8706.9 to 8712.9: 10.7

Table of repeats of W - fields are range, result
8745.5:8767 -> 9.967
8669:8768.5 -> 9.812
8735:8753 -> 10.08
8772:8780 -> 9.634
